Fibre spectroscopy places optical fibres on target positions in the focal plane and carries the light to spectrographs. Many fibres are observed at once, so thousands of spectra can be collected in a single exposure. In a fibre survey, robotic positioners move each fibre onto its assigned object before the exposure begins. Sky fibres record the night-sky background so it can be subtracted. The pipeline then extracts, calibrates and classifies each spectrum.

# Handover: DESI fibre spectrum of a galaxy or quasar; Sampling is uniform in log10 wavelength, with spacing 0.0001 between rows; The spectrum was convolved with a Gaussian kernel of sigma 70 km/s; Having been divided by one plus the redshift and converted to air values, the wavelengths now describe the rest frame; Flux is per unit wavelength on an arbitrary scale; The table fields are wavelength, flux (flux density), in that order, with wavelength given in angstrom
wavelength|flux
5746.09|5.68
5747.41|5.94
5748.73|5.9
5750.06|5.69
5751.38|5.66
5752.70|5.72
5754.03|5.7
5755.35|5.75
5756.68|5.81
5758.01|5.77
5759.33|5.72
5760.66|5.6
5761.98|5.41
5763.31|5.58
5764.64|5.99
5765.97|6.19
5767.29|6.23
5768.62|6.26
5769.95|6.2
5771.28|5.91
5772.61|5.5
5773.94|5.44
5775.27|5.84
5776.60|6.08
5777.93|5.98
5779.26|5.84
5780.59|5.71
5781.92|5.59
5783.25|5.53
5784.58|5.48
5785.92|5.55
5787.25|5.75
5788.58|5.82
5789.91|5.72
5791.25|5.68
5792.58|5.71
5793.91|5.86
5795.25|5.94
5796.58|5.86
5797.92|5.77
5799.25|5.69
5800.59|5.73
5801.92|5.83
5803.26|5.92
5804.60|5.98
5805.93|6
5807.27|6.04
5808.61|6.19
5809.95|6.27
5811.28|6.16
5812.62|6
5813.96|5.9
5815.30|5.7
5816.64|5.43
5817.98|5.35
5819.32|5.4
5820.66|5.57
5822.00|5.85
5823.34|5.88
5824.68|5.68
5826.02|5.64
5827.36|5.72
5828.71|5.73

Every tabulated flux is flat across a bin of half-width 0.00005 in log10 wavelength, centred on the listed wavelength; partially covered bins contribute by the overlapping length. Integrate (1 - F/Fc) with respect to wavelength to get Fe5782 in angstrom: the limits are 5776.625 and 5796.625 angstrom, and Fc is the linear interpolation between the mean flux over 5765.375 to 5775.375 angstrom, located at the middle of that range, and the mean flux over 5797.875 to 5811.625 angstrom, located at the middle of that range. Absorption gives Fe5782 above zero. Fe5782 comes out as 0.7 angstrom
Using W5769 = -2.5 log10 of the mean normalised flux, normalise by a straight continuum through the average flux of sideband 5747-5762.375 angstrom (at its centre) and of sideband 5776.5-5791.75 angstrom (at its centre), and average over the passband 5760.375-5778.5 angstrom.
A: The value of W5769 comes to -0.03 mag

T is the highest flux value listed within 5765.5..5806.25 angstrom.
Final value 6.26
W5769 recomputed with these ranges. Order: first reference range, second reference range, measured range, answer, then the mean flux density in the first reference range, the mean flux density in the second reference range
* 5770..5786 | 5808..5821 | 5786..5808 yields -0.01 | 5.73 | 5.8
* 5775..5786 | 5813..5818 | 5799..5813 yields -0.06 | 5.74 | 5.65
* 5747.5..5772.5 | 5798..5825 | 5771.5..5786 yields 0.03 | 5.83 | 5.83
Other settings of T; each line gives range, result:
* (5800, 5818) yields 6.27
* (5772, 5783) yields 6.08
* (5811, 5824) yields 6.16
